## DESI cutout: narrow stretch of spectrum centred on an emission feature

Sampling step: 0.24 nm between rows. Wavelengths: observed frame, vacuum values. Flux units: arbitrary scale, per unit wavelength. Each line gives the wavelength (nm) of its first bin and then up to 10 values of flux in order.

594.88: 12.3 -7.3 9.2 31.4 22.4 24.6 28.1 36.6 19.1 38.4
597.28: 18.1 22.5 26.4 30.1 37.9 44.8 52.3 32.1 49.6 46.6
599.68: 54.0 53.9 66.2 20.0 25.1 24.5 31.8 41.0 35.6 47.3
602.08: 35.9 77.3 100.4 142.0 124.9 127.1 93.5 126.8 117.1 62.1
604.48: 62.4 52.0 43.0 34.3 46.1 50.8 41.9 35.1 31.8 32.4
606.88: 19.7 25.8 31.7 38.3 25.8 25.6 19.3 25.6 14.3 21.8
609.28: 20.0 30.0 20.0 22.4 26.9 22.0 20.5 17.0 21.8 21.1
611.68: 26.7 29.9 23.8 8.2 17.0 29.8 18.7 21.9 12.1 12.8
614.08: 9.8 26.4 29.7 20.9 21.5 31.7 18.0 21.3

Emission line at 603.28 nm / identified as C IV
